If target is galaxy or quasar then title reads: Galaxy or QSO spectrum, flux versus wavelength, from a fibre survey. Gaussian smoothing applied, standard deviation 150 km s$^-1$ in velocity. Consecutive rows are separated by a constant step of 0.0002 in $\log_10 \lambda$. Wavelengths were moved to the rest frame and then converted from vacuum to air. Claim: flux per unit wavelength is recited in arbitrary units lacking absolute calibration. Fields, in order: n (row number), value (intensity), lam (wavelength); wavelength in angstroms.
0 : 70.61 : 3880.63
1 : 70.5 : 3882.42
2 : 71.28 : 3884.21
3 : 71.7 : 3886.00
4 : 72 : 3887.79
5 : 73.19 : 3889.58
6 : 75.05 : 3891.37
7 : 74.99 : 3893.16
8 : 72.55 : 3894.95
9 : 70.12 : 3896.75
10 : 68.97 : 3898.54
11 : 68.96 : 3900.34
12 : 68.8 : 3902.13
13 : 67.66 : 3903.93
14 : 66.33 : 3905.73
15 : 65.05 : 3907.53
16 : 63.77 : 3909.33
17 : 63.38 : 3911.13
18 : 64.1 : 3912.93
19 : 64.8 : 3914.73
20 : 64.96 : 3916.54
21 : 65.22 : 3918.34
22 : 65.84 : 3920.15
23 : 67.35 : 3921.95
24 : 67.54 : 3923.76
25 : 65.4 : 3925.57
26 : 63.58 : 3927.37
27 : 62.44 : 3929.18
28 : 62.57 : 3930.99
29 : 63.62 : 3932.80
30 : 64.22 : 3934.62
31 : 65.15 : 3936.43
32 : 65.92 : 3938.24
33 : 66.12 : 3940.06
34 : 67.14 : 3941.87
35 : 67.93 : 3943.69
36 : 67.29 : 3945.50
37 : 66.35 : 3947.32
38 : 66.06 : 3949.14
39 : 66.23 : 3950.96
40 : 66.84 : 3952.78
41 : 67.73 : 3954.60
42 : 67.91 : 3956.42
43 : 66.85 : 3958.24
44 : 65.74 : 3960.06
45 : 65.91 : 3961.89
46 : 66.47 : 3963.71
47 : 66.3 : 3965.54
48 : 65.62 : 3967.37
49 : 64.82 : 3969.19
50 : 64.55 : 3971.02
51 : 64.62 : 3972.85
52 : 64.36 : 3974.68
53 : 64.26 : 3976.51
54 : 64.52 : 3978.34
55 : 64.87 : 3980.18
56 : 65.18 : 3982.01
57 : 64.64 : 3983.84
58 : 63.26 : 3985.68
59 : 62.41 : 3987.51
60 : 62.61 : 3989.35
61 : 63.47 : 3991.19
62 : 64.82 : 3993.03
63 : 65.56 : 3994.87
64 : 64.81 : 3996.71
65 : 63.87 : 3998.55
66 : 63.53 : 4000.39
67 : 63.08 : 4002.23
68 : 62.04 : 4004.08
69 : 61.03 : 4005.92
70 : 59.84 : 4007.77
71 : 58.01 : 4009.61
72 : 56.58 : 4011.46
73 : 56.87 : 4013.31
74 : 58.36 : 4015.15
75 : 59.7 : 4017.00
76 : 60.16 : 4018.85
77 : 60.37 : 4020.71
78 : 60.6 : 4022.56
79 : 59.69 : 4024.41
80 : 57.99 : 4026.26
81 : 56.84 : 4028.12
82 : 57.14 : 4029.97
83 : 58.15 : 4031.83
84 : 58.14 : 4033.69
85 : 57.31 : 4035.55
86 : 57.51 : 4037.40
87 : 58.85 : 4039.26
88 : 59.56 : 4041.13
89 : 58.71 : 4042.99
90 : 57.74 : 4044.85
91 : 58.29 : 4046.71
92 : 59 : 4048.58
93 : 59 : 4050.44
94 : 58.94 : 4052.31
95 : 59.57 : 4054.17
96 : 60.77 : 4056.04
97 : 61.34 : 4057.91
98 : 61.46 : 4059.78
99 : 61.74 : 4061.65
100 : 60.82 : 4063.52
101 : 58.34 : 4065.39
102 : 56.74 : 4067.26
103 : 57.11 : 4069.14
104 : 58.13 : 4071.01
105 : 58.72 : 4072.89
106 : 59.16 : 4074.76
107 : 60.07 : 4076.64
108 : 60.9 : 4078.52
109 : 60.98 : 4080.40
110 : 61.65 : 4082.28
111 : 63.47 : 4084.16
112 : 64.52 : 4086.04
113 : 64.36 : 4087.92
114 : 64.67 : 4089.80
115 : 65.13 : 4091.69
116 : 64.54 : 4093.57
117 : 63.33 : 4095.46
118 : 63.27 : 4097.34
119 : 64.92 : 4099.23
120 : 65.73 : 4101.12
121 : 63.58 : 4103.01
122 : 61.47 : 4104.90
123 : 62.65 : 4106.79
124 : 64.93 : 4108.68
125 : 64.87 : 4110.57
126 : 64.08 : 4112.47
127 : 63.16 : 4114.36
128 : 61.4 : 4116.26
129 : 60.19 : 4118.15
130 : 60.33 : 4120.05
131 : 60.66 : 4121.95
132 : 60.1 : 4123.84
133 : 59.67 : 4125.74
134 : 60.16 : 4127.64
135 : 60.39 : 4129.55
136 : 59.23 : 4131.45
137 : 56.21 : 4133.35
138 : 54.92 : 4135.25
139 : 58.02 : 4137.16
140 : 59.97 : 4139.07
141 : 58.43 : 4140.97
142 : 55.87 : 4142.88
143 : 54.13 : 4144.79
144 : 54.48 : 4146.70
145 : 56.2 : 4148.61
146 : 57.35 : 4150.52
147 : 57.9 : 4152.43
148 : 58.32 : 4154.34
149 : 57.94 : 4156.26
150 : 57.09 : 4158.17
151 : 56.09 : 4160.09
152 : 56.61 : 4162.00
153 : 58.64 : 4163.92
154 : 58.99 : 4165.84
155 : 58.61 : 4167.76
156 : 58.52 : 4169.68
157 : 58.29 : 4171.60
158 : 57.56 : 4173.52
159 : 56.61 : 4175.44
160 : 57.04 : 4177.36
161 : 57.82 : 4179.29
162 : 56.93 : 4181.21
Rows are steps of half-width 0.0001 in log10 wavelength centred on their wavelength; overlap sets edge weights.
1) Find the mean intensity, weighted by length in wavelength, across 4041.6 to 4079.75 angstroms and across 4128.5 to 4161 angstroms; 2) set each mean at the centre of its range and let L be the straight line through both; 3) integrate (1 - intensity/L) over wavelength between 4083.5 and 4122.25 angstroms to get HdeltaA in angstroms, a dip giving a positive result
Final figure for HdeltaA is -3.4 angstroms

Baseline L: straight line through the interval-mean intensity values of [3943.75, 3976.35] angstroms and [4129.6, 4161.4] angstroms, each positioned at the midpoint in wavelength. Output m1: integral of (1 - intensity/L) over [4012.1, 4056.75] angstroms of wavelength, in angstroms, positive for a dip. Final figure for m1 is 2.7 angstroms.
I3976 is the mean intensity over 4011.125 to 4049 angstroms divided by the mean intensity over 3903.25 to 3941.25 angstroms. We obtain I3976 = 0.90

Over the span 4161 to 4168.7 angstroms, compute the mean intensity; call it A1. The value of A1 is 58.2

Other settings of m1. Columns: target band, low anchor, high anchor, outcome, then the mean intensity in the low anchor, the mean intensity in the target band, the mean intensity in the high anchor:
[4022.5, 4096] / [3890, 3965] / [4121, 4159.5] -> 1.39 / 66.7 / 60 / 57.8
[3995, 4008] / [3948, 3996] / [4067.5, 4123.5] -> 0.32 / 65.2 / 62.9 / 62.3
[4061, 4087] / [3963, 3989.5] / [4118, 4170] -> 0.25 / 64.6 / 60.2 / 58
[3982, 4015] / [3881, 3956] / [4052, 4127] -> 1.31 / 67.3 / 62.1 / 61.7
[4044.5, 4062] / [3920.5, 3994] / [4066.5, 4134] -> 0.86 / 65.3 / 59.8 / 61.7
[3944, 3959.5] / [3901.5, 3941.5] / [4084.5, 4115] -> -0.46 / 65.2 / 67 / 64.1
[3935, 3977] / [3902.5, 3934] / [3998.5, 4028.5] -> -2.11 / 65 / 66.1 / 59.9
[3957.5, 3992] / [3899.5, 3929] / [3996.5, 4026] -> -1.30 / 65.7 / 64.7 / 60.4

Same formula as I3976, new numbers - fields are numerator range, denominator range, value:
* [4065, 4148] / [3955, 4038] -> 0.98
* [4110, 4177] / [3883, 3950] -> 0.87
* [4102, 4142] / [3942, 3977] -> 0.92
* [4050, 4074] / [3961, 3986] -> 0.91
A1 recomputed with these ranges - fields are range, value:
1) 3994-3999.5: 64.8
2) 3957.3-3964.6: 66.3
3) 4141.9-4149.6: 55.2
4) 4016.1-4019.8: 59.8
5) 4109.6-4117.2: 63.3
